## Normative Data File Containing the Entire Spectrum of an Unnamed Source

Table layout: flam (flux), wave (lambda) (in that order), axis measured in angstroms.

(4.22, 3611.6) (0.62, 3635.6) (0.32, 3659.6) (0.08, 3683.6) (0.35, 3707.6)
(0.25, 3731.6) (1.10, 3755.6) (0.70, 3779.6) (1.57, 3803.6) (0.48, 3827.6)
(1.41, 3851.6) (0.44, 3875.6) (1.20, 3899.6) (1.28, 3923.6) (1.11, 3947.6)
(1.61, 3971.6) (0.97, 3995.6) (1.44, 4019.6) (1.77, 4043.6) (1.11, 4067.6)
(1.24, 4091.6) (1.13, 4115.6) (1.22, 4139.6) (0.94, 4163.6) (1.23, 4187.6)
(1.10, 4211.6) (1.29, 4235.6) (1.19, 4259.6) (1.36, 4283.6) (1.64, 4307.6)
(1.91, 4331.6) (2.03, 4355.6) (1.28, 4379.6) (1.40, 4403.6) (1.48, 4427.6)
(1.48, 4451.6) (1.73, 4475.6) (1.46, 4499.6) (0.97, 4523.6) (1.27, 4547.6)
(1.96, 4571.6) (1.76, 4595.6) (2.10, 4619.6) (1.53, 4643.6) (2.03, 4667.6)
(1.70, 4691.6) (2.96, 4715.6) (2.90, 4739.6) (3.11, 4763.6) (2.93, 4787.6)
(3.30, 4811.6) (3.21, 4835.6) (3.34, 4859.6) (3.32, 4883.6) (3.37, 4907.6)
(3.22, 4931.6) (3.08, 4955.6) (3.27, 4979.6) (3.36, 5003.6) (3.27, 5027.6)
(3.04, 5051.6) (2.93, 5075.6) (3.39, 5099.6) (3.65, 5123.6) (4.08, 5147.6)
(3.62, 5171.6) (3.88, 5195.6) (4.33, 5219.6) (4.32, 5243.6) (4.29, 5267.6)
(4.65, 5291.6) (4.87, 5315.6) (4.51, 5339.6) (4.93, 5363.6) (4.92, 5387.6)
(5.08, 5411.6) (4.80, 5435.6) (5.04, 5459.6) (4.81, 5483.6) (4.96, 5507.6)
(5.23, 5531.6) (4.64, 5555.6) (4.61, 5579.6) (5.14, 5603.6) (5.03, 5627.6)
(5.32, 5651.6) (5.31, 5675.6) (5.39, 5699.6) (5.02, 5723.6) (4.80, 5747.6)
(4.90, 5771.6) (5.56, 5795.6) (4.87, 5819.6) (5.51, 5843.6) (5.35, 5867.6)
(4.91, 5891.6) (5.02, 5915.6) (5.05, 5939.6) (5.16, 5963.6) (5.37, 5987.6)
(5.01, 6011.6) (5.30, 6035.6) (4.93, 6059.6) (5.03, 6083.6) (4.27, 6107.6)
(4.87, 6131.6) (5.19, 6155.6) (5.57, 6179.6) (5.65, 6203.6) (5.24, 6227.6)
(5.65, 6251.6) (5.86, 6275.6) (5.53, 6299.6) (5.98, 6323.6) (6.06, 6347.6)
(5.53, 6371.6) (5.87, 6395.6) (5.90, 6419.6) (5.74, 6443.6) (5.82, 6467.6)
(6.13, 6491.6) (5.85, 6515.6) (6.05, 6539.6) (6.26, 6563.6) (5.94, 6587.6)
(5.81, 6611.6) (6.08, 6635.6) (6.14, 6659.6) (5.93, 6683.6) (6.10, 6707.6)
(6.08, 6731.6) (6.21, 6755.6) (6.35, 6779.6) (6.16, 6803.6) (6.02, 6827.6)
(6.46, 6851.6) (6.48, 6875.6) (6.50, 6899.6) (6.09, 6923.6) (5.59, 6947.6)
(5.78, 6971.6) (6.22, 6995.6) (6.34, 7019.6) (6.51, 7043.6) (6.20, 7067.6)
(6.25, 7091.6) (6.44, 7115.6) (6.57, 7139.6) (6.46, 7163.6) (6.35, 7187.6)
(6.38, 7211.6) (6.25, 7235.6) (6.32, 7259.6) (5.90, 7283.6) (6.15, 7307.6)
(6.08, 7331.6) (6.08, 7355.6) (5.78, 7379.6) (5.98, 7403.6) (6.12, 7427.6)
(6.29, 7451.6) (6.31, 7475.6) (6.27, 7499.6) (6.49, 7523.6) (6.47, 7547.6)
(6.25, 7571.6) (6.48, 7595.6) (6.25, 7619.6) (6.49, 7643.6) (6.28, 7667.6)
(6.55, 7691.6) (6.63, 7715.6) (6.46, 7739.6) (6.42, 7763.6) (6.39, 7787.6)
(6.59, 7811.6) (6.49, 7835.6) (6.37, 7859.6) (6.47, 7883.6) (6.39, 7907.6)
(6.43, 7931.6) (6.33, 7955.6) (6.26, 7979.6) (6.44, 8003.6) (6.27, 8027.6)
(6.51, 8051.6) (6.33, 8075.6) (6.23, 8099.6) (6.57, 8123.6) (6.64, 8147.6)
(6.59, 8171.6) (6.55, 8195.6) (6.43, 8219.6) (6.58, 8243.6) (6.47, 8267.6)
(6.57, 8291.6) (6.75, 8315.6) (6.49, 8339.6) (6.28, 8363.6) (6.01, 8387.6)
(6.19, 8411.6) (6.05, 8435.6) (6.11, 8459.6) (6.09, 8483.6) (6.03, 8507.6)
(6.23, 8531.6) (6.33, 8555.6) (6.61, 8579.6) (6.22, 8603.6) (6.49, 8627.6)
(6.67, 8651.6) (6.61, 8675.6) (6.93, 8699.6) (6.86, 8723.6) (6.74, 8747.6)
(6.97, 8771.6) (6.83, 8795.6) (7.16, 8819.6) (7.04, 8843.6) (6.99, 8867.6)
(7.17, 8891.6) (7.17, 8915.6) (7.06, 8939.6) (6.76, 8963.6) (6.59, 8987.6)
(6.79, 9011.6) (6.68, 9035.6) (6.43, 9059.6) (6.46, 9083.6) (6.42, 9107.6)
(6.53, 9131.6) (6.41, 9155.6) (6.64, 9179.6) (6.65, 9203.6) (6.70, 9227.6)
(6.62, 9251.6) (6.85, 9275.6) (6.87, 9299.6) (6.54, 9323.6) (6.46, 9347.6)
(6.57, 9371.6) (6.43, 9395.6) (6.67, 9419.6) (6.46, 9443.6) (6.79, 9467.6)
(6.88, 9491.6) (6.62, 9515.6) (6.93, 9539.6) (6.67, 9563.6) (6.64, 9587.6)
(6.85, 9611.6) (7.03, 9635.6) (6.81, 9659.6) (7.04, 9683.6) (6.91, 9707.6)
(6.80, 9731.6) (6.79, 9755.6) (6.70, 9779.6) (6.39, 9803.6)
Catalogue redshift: 0.18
